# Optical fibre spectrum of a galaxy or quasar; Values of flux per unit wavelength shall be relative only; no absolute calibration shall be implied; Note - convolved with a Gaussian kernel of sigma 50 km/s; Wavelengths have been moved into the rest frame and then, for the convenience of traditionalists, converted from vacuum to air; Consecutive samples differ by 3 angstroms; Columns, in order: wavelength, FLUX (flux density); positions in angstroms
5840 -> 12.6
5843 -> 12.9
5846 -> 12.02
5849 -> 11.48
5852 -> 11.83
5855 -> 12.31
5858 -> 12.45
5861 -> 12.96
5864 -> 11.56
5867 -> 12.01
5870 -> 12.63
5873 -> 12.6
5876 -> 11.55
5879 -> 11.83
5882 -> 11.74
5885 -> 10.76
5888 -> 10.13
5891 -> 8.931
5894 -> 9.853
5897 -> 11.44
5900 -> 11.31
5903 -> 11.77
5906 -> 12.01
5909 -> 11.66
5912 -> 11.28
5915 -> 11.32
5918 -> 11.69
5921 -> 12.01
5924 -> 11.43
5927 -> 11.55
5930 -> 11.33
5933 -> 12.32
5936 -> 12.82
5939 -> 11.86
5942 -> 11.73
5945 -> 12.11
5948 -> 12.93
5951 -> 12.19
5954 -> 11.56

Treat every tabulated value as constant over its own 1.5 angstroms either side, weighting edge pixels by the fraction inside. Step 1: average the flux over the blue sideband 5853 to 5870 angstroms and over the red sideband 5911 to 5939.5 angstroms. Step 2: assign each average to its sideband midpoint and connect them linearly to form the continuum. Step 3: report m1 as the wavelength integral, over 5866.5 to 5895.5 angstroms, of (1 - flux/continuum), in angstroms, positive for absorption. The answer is 2.3 angstroms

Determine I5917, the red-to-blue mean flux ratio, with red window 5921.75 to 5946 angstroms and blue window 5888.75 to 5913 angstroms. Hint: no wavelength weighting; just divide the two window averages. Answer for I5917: 1.08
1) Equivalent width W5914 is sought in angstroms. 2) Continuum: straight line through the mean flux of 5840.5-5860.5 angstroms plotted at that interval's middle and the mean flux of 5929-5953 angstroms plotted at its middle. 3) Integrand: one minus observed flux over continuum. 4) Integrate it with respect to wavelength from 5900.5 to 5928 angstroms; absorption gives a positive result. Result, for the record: 1.3 angstroms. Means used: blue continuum 12.2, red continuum 12.2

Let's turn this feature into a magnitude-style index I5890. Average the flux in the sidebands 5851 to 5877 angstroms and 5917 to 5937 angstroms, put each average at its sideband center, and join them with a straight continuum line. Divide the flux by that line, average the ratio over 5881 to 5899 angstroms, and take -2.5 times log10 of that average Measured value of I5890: 0.16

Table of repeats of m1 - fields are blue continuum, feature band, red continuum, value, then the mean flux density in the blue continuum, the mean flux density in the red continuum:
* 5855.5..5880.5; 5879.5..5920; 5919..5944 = 3.2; 12.2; 11.9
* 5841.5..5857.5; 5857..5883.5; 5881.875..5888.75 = -1.8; 12.1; 10.8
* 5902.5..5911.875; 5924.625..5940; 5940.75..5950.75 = 0.2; 11.7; 12.3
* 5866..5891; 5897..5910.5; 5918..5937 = 0.0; 11.5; 11.9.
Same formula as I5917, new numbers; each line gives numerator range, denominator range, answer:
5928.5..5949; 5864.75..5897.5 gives 1.08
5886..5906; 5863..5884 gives 0.89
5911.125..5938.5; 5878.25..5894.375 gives 1.12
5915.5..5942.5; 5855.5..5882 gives 0.97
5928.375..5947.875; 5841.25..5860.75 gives 0.99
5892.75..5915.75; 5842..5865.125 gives 0.93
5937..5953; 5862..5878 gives 1.01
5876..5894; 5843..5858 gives 0.89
